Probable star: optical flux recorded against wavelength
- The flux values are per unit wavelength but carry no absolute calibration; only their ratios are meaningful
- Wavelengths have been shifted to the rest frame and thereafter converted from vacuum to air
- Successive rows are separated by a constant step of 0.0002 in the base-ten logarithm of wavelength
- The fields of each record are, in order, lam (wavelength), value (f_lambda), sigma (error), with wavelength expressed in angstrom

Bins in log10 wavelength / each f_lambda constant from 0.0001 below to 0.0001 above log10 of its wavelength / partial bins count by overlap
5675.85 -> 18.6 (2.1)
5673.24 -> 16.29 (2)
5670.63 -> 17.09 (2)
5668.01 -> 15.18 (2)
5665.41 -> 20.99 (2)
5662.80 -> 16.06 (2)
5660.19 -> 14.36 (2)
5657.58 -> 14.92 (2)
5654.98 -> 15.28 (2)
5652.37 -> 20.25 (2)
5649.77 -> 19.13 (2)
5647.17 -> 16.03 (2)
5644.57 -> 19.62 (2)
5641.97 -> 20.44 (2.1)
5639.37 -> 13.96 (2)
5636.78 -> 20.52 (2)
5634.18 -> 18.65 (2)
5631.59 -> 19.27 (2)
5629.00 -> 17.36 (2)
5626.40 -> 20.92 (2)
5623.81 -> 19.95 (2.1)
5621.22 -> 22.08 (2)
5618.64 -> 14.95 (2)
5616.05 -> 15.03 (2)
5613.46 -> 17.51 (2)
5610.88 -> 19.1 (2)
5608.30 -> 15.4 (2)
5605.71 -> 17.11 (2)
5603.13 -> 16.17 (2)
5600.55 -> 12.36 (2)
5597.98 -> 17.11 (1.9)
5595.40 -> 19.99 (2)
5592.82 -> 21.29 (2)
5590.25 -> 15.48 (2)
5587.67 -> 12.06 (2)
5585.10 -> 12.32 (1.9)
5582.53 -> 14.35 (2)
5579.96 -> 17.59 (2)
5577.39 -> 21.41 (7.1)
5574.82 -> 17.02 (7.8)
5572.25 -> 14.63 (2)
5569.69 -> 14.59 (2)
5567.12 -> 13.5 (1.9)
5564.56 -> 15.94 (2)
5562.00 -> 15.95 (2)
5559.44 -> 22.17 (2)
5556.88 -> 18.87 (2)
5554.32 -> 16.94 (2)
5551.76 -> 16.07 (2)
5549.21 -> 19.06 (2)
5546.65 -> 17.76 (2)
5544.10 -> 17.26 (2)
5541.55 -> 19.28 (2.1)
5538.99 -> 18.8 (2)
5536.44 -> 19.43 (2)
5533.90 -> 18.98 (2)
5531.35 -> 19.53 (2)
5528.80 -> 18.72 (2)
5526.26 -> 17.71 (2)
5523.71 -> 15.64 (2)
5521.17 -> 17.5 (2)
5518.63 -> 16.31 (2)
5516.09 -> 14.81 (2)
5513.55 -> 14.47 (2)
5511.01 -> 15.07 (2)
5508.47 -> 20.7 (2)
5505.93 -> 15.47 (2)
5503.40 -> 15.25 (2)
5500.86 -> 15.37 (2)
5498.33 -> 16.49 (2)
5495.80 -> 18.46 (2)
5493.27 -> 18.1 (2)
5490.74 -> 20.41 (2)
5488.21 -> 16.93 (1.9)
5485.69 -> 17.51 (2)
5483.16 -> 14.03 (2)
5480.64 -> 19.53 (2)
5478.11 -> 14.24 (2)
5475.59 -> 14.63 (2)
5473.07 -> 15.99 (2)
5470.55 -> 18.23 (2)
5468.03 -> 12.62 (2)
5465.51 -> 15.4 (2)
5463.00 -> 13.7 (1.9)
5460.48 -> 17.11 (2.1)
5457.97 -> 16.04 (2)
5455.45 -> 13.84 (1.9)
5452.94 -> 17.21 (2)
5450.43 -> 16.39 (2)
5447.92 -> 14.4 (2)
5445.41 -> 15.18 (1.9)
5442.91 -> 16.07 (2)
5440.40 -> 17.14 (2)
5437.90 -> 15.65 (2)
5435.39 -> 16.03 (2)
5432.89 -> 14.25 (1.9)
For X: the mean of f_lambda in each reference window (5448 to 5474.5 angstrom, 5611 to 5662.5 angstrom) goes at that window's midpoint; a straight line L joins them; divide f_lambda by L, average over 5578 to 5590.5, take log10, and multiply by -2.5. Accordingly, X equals 0.17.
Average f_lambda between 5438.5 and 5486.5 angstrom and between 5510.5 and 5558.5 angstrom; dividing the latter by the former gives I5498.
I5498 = 1.12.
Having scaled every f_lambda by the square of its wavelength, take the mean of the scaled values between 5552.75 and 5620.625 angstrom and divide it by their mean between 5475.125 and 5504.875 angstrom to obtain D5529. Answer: 1.0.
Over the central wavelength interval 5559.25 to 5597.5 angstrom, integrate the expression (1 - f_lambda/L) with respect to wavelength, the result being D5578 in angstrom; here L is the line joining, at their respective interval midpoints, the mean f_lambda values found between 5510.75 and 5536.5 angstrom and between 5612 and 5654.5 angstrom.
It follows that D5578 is 2.9 angstrom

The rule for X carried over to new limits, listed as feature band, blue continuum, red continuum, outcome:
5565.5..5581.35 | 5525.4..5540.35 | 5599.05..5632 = 0.11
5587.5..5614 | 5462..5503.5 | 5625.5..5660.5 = 0.04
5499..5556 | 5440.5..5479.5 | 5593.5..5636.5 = -0.05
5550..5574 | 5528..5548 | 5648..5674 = 0.11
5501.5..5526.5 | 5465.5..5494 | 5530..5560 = 0.09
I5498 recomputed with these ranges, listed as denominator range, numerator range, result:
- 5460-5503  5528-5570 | 1.09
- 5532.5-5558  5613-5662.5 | 0.98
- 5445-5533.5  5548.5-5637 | 1.05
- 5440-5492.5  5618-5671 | 1.12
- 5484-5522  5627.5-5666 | 1.06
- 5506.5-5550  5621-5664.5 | 1.02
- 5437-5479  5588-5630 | 1.13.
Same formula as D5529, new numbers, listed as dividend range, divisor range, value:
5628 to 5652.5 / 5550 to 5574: 1.15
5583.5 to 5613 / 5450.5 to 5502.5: 1.04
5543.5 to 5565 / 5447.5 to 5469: 1.21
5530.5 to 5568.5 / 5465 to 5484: 1.18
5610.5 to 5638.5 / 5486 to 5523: 1.15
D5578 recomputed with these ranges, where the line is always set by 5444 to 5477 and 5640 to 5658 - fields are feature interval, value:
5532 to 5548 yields -2.06 angstrom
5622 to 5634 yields -1.19 angstrom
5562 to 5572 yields 1.20 angstrom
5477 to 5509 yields -2.36 angstrom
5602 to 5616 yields 0.43 angstrom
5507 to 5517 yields -0.11 angstrom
